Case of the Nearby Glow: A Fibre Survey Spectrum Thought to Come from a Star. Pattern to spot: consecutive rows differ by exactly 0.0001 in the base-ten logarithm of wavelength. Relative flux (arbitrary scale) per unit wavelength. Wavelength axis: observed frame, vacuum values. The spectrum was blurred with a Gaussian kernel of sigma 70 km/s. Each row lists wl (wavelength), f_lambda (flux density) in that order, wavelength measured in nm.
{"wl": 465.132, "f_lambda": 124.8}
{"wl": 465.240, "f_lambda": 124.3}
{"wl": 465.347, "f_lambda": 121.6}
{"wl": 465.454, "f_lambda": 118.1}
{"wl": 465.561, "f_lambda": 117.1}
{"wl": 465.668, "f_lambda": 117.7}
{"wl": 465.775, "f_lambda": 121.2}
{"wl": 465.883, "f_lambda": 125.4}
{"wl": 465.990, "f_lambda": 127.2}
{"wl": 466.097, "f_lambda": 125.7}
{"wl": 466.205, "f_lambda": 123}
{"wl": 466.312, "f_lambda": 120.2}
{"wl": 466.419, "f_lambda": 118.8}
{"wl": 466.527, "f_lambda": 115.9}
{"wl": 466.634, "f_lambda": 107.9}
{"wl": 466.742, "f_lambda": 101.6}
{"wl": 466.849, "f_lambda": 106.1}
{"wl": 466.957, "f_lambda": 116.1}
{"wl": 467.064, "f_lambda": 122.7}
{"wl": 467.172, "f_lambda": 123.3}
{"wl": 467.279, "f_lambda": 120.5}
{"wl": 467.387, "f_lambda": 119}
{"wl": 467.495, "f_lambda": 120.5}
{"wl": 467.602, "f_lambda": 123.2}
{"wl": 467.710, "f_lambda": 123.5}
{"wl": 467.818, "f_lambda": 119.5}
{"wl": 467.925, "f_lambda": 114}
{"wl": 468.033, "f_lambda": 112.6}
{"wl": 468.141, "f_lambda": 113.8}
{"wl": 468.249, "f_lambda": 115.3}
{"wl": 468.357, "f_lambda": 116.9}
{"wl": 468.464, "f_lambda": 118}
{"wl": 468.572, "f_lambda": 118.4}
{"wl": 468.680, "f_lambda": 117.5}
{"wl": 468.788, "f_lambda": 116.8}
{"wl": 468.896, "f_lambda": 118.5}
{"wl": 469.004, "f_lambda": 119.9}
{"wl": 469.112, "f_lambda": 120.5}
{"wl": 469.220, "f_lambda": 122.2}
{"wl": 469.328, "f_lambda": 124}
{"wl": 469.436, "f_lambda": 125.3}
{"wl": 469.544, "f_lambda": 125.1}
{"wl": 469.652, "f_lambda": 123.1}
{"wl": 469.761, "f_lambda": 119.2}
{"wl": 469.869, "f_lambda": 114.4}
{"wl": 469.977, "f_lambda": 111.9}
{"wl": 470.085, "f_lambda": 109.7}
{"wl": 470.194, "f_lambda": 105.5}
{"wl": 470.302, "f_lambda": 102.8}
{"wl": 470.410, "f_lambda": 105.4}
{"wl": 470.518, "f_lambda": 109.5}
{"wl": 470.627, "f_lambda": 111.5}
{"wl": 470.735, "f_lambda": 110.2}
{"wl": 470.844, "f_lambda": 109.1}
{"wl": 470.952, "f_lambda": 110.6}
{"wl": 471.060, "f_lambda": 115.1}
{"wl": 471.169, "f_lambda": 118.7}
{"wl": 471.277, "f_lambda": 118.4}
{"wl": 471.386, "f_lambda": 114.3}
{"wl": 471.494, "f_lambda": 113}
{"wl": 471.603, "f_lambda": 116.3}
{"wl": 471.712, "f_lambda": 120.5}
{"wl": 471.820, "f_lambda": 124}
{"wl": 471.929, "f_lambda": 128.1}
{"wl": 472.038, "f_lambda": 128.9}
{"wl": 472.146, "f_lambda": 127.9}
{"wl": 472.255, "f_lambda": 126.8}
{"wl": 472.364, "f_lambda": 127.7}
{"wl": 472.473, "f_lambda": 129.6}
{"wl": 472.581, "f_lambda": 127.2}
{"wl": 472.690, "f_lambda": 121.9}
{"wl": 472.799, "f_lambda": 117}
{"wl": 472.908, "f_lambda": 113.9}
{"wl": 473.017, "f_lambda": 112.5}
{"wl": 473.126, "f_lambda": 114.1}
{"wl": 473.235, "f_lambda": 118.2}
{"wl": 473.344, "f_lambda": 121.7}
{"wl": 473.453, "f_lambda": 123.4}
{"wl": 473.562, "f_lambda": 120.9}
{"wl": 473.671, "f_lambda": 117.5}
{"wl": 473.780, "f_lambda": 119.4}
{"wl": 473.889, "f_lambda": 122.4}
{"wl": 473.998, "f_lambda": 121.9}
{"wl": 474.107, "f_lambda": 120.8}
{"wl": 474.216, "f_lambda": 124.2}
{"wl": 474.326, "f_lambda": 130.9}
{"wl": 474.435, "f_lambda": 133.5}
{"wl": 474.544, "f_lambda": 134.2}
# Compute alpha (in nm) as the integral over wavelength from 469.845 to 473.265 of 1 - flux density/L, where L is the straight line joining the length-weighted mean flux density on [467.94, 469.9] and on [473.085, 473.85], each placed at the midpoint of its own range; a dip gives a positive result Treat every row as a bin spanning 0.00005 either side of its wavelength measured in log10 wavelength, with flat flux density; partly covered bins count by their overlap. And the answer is 0.07 nm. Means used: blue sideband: 119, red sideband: 120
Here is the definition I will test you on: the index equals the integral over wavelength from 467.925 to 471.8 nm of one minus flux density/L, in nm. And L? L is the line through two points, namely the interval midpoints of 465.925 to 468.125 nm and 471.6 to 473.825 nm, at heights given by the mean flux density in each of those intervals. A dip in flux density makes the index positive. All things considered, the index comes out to 0.14 nm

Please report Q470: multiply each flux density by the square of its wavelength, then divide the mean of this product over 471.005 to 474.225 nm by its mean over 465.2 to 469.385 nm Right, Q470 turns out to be 1.04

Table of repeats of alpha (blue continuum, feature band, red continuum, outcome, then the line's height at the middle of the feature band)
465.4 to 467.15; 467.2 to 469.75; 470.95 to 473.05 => -0.01 nm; 119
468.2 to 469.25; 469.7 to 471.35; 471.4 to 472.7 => 0.14 nm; 121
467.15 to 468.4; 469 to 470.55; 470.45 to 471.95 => 0.01 nm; 117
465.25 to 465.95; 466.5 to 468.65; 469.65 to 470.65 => 0.00 nm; 116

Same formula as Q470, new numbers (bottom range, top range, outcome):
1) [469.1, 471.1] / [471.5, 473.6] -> 1.08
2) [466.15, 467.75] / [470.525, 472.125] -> 1.02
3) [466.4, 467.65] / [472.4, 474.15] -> 1.06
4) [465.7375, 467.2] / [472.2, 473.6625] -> 1.05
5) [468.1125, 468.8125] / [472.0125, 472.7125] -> 1.11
